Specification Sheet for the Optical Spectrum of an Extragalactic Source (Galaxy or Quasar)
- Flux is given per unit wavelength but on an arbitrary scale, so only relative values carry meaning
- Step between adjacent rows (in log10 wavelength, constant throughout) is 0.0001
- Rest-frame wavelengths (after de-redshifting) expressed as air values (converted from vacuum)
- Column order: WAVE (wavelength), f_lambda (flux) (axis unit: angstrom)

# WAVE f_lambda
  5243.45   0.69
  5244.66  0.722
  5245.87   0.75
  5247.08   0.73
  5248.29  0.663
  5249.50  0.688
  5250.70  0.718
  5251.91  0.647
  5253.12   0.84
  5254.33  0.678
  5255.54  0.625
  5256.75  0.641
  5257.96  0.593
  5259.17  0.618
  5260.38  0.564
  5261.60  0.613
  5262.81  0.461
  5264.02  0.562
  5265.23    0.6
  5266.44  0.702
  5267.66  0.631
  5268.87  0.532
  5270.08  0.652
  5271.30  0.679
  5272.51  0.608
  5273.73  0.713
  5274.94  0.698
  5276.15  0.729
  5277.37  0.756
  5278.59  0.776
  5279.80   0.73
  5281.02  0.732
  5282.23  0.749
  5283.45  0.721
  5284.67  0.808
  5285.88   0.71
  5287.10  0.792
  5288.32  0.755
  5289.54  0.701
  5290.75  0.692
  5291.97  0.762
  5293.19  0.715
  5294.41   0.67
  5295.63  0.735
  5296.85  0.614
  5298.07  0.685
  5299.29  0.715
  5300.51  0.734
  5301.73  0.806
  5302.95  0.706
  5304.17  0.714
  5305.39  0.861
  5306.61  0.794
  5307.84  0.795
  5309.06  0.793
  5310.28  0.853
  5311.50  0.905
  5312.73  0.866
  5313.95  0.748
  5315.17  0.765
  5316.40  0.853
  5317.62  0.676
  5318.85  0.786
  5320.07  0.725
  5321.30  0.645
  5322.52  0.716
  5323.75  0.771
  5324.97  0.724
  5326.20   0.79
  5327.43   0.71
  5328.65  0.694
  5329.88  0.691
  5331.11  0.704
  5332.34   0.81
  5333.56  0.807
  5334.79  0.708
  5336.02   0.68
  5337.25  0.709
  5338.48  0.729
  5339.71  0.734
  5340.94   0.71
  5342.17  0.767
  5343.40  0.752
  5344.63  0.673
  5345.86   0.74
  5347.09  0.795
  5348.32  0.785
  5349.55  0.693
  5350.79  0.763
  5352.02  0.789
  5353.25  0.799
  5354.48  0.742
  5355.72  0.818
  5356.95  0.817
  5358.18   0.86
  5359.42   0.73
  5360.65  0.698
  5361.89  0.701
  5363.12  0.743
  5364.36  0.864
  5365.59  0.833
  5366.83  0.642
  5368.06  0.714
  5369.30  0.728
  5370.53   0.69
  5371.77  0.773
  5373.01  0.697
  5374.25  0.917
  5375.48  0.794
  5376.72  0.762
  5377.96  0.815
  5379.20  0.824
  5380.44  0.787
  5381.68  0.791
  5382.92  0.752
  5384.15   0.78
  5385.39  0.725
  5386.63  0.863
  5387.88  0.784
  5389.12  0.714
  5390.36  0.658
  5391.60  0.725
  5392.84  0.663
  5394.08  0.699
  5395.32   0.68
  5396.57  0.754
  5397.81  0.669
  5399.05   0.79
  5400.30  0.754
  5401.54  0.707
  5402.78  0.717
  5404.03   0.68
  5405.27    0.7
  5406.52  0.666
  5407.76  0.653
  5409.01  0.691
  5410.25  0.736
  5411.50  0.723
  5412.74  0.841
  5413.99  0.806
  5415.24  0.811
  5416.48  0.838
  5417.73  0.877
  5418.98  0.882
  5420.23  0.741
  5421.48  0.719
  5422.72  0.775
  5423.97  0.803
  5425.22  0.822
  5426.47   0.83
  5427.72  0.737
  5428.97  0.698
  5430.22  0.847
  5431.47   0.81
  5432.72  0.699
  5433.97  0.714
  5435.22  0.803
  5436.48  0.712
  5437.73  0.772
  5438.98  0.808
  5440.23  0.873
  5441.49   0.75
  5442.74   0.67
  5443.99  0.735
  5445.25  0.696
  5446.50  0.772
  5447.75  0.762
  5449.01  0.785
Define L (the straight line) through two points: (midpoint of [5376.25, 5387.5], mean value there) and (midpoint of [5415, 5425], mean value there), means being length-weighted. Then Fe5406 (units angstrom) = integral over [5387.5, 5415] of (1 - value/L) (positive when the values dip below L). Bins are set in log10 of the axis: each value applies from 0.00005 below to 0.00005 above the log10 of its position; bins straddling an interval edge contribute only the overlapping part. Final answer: 2.7 angstrom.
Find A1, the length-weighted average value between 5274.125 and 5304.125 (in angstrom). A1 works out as 0.729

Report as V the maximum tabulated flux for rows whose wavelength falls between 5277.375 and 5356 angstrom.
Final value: 0.905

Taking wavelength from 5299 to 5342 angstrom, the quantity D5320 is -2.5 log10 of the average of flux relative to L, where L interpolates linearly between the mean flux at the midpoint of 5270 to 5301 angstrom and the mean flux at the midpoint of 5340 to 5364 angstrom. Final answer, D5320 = -0.03 mag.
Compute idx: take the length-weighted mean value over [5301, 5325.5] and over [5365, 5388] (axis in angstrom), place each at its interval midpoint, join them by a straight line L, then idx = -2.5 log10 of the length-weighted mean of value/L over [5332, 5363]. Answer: 0.03 mag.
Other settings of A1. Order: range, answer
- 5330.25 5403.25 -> 0.751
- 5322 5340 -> 0.732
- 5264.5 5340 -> 0.731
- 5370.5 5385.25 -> 0.784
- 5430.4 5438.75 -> 0.759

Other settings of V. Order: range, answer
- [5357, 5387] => 0.917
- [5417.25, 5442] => 0.882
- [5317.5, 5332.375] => 0.81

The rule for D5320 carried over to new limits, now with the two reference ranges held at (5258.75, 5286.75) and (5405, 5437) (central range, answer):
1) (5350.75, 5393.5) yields -0.043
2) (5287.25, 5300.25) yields -0.040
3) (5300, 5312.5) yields -0.157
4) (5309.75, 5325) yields -0.111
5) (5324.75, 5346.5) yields -0.029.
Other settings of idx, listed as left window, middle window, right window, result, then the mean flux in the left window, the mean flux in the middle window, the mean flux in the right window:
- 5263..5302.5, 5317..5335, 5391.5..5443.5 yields -0.02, 0.7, 0.731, 0.754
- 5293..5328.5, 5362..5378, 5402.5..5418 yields -0.02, 0.754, 0.763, 0.747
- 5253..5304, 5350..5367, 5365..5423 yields -0.06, 0.685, 0.774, 0.752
